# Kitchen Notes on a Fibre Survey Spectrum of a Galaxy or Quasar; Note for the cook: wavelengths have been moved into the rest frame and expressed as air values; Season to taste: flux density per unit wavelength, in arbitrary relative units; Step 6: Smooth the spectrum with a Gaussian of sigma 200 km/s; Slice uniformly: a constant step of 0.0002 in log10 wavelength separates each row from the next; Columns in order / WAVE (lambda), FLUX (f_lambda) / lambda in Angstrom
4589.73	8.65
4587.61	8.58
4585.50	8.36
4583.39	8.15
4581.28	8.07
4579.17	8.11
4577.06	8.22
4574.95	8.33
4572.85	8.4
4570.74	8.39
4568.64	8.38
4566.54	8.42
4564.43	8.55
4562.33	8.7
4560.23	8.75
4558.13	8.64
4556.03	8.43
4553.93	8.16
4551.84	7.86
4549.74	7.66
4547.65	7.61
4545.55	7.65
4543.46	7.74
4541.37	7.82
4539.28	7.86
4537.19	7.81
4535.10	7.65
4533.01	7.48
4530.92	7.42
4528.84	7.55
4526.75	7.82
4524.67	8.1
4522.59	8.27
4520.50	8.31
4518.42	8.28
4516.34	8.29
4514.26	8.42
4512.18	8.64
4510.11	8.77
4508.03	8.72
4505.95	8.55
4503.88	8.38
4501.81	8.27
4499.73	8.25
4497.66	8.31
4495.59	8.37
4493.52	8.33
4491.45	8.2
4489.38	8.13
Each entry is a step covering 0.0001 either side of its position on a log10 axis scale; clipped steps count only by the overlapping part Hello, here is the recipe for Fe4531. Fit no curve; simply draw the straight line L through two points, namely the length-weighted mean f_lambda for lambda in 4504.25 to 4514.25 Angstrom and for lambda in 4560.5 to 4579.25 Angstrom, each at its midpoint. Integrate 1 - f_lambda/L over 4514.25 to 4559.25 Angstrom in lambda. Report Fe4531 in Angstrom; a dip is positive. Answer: 3.1 Angstrom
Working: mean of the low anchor 8.63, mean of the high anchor 8.42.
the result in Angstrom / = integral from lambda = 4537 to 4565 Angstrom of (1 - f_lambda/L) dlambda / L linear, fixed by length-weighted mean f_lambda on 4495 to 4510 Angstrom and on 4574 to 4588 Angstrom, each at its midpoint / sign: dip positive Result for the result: 0.8 Angstrom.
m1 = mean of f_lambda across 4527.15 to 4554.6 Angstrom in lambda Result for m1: 7.71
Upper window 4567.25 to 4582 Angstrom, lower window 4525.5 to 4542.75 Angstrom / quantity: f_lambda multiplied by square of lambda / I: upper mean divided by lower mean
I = 1.10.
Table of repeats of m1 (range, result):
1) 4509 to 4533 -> 8.14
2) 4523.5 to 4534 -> 7.69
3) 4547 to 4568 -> 8.29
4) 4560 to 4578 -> 8.45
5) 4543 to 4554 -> 7.75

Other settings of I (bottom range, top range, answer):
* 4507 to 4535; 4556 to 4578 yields 1.06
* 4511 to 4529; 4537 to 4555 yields 0.96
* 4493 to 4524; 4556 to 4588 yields 1.03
